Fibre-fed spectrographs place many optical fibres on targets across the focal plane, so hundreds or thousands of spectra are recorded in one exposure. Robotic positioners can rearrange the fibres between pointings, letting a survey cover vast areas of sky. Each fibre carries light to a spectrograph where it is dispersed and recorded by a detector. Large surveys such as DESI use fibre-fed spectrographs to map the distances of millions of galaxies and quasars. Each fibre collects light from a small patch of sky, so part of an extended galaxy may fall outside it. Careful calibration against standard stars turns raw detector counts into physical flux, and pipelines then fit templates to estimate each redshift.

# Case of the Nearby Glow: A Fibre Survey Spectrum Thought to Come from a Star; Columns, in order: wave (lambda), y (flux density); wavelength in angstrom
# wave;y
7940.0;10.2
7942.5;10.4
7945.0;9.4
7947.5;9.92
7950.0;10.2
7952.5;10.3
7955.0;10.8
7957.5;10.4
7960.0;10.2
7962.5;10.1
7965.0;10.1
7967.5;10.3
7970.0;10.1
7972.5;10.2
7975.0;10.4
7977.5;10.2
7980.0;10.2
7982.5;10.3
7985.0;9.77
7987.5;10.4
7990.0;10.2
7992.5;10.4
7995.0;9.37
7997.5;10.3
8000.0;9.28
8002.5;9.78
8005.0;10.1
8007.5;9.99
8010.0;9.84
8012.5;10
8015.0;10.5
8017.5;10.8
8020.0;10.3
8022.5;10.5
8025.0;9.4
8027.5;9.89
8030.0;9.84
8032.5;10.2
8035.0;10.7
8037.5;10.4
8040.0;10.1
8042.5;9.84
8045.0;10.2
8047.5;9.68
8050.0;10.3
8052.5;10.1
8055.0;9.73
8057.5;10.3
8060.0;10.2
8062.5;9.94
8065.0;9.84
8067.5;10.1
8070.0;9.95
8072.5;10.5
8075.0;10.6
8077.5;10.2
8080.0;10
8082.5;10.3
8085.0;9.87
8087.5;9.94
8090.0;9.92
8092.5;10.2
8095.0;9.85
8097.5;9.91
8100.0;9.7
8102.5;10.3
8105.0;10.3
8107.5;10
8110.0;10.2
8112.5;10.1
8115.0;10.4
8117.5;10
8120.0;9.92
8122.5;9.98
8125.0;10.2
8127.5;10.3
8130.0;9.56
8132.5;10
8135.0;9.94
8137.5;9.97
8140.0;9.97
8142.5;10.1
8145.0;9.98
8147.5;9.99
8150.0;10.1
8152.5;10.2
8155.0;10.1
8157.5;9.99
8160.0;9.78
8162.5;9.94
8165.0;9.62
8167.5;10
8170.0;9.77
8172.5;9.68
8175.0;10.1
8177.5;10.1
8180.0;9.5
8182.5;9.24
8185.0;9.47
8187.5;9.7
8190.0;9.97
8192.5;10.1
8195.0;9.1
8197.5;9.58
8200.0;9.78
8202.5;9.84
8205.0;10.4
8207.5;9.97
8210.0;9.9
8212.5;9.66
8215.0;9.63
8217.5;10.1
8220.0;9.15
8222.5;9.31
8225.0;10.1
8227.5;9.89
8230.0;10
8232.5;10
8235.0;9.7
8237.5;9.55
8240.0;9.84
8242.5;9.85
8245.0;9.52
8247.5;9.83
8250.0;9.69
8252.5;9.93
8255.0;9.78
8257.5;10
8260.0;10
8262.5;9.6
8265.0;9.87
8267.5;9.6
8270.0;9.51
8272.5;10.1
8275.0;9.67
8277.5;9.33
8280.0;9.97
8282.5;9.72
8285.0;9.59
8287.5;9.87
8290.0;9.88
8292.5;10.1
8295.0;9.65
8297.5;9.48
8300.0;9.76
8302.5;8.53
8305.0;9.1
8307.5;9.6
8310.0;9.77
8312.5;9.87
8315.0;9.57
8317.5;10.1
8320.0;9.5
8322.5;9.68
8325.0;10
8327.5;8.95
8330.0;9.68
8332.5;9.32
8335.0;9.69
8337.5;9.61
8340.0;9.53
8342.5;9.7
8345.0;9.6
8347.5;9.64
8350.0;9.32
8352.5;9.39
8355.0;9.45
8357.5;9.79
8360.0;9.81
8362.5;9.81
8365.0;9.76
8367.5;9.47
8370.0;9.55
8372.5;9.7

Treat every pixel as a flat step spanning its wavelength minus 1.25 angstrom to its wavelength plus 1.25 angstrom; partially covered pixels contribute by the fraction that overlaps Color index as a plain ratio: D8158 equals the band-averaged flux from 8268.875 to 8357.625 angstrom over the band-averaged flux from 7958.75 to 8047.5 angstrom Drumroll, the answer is 0.95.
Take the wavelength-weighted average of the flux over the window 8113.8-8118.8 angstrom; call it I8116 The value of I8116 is 10.2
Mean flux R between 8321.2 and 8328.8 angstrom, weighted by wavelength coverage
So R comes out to 9.54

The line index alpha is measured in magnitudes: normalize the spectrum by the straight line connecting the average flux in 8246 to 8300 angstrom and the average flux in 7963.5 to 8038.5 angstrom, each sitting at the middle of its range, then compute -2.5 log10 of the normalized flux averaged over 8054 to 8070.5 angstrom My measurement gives 0.00 mag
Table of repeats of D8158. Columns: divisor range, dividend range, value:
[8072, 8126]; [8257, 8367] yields 0.95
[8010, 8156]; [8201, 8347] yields 0.96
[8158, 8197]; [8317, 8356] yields 0.98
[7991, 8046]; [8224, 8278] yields 0.97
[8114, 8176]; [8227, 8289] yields 0.98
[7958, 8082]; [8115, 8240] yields 0.97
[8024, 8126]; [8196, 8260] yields 0.97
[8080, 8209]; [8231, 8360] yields 0.97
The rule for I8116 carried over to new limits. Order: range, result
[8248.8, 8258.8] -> 9.85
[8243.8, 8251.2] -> 9.68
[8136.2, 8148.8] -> 10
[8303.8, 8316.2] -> 9.58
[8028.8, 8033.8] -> 10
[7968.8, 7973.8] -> 10.2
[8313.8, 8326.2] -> 9.77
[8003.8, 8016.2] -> 10.1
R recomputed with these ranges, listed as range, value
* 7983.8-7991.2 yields 10.1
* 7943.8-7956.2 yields 10.1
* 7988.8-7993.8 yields 10.3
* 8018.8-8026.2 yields 10.1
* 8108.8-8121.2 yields 10.1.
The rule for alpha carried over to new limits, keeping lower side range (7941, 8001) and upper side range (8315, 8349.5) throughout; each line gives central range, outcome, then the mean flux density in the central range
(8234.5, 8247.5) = 0.004 mag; 9.7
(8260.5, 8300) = -0.006 mag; 9.74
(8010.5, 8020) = -0.031 mag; 10.4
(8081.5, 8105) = -0.006 mag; 10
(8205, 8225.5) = 0.003 mag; 9.75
